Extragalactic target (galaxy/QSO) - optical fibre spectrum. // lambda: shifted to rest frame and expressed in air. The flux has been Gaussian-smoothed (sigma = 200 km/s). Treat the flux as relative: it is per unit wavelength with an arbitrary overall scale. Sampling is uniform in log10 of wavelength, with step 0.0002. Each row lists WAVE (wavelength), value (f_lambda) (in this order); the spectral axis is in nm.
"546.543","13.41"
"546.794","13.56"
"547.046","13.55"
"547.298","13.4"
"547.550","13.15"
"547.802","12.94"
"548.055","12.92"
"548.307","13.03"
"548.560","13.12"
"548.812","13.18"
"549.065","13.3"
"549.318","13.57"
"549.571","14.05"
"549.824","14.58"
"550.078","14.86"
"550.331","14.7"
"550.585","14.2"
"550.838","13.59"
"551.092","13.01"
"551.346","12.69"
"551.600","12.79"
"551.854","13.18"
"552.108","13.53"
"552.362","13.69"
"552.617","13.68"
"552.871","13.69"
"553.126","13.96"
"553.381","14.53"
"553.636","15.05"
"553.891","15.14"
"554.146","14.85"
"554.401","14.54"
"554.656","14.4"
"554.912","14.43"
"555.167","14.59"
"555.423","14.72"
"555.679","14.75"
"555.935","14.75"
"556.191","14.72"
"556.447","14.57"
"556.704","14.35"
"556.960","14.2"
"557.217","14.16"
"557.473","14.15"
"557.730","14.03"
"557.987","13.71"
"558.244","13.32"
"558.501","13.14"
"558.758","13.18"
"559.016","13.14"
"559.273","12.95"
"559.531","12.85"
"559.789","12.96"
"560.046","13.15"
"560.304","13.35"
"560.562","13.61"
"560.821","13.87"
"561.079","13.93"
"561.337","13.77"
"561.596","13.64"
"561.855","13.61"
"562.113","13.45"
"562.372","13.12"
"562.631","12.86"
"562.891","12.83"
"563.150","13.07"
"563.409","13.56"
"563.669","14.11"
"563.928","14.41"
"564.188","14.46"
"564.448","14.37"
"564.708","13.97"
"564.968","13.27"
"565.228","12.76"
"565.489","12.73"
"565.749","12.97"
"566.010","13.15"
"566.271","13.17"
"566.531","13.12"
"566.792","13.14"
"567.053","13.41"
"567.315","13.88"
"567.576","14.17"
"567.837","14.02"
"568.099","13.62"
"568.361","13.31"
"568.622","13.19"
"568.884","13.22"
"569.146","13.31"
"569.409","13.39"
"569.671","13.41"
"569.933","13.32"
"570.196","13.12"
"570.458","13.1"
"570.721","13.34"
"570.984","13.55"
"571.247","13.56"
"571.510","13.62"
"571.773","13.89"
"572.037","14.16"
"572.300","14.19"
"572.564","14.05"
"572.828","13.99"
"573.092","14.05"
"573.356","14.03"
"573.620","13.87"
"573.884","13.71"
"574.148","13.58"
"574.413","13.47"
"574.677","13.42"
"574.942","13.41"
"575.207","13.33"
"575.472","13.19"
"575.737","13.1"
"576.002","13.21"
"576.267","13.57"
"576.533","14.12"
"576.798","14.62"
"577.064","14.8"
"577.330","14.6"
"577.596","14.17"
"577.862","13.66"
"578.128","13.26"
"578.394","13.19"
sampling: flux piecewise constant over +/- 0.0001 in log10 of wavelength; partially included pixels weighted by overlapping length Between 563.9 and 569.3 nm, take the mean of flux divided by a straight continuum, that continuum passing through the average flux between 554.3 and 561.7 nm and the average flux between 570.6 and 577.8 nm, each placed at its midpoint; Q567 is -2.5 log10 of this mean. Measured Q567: 0.03 mag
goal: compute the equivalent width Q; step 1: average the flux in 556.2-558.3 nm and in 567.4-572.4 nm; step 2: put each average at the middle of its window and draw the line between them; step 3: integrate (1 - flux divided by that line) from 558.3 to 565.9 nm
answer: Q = 0.27 nm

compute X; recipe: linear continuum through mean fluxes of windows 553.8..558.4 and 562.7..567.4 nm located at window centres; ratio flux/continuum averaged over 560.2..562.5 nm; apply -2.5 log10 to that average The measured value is 0.02 mag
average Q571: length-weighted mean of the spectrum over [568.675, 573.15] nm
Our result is 13.6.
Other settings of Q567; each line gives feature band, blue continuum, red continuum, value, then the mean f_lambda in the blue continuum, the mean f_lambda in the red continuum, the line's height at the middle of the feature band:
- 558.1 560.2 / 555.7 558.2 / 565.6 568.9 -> 0.080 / 14.3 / 13.4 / 14.1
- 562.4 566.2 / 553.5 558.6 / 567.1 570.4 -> 0.028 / 14.4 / 13.5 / 13.8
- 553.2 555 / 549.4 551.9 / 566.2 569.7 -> -0.075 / 13.8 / 13.5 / 13.7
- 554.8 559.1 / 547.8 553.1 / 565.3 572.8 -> -0.046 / 13.6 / 13.5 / 13.5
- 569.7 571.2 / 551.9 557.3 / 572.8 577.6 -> 0.049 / 14.4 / 13.8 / 13.9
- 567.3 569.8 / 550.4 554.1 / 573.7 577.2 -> 0.013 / 13.8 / 13.7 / 13.7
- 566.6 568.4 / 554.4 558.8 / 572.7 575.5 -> 0.018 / 14.2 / 13.7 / 13.9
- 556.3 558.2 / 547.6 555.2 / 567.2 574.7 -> -0.027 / 13.8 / 13.6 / 13.8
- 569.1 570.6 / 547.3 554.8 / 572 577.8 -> 0.045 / 13.8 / 13.8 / 13.8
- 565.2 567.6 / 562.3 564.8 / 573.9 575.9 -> 0.031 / 13.7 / 13.4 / 13.6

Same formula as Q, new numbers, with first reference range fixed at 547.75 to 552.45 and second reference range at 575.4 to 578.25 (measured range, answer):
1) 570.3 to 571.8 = 0.03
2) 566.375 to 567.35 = 0.03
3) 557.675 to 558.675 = 0.01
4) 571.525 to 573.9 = -0.03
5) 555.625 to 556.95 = -0.10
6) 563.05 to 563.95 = 0.00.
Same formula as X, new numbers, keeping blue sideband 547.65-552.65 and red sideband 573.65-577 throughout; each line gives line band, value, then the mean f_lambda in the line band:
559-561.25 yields 0.018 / 13.3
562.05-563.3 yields 0.042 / 13.1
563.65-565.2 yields -0.035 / 14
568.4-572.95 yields 0.003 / 13.5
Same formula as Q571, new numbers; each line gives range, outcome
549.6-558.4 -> 14.1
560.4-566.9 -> 13.5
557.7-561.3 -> 13.4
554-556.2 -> 14.6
